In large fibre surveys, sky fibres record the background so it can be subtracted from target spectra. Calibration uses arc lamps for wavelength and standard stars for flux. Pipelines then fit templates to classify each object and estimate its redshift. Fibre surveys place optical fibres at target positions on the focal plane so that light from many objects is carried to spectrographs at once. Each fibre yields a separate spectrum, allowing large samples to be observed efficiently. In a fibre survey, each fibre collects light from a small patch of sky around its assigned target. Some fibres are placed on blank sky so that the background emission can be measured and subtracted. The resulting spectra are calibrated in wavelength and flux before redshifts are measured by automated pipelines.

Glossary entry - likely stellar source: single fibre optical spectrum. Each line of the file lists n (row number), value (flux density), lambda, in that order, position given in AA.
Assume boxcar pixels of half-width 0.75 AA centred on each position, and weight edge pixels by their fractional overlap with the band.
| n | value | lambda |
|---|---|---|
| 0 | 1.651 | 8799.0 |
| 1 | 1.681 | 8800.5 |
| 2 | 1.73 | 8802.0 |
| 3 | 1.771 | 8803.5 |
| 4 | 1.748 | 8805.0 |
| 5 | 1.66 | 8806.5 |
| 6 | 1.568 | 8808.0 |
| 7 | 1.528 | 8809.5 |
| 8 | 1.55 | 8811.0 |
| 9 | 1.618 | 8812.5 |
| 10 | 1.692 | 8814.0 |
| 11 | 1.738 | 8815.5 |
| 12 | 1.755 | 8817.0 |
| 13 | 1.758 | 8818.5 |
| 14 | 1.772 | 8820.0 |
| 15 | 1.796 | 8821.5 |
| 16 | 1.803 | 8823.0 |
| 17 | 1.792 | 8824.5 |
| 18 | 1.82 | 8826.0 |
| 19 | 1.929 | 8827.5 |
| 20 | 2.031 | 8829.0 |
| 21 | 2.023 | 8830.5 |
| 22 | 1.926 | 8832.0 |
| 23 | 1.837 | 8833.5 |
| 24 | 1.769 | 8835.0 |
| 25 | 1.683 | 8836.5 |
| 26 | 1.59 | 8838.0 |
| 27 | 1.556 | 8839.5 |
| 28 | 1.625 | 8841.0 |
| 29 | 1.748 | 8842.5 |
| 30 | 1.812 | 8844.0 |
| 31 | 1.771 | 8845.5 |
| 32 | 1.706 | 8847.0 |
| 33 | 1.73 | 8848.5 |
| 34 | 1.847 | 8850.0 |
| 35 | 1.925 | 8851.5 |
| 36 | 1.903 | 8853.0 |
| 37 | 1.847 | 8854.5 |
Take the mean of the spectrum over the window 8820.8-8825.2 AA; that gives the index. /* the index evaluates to 1.8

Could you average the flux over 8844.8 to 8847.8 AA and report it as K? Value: 1.74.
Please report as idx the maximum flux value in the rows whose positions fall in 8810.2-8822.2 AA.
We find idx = 1.796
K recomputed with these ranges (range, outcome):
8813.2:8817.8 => 1.73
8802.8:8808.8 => 1.68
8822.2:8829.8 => 1.88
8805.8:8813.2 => 1.58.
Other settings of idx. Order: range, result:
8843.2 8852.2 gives 1.925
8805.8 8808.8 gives 1.66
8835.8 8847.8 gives 1.812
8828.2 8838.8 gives 2.031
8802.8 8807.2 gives 1.771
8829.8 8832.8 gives 2.023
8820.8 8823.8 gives 1.803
